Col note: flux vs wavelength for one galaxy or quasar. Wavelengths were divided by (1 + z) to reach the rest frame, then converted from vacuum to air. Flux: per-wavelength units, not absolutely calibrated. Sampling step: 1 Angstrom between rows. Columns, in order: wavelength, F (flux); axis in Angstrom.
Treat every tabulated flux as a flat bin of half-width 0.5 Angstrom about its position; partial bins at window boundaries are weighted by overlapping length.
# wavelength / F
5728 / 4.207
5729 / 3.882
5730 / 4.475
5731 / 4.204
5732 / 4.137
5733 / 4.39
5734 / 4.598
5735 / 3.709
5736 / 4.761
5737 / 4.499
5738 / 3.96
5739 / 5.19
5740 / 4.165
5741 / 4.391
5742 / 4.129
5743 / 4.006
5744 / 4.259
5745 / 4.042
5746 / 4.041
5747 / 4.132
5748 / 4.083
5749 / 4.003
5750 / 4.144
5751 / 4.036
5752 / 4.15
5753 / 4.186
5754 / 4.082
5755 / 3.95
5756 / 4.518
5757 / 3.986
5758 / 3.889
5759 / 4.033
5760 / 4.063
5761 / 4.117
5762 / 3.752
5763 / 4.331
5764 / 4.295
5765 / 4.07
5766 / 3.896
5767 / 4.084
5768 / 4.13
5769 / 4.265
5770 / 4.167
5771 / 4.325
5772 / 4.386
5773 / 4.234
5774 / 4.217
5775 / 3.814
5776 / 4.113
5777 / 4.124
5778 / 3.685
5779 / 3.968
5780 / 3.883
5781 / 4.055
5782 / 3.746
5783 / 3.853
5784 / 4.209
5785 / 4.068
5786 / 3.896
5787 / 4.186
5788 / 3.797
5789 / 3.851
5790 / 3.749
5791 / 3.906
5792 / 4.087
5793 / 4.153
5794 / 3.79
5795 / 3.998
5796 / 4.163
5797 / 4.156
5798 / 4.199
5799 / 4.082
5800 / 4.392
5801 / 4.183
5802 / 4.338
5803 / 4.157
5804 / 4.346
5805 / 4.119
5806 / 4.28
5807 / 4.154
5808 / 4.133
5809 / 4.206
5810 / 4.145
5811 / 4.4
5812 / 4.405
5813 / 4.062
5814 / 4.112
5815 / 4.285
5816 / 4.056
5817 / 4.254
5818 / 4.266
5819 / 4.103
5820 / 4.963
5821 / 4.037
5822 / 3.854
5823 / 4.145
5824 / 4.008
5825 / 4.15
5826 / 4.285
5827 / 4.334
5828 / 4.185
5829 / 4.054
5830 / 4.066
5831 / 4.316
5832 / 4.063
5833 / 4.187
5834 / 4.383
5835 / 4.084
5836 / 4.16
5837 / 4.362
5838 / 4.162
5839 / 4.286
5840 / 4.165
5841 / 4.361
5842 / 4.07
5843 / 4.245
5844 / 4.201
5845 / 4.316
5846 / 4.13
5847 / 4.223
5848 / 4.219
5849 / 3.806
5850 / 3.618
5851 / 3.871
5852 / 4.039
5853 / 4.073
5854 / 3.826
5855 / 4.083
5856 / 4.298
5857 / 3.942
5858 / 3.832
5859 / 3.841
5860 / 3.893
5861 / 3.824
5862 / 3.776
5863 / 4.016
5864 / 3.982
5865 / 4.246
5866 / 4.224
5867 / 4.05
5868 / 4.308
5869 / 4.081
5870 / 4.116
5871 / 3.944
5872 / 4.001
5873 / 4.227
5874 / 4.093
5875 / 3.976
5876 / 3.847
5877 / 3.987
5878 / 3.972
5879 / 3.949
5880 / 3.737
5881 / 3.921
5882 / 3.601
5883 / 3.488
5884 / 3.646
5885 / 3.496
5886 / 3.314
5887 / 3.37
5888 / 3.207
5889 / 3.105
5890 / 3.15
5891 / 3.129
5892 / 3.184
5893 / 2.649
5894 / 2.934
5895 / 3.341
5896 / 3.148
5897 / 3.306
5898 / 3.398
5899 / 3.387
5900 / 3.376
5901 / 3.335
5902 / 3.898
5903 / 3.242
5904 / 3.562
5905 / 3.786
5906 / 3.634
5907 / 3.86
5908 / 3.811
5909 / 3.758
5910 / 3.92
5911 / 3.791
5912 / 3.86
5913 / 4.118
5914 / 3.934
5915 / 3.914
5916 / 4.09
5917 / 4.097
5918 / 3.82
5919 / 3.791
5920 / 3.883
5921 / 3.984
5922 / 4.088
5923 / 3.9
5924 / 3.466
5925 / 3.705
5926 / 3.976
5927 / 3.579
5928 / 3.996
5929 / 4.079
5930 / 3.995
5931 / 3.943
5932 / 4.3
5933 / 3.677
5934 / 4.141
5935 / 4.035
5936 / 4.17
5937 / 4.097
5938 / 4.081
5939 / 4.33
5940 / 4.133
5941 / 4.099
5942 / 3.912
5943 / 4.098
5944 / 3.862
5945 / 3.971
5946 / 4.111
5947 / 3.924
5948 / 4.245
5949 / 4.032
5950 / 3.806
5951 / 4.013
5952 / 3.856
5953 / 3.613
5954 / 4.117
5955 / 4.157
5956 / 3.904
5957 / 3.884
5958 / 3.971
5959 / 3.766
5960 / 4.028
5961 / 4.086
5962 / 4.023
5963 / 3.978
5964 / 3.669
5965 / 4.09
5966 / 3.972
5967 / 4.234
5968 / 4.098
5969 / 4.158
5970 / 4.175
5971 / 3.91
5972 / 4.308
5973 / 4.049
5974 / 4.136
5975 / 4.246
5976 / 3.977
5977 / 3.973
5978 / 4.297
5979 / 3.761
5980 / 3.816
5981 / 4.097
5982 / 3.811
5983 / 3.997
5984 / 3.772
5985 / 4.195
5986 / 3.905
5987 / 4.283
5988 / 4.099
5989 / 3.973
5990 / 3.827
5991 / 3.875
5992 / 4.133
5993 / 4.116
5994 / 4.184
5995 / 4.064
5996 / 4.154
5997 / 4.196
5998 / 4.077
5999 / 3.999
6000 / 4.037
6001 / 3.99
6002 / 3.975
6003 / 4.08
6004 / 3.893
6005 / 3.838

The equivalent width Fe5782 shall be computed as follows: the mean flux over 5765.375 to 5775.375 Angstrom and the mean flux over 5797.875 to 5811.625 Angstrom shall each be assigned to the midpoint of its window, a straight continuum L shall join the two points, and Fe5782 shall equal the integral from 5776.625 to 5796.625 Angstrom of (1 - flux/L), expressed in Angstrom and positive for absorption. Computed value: 1.1 Angstrom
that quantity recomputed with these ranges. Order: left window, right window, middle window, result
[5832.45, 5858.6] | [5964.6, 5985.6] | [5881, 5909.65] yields 4.8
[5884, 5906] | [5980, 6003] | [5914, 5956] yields -4.2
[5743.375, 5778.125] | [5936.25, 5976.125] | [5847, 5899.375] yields 4.1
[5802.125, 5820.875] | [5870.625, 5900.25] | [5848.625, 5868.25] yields -1.0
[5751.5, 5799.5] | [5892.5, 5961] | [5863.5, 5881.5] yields -0.6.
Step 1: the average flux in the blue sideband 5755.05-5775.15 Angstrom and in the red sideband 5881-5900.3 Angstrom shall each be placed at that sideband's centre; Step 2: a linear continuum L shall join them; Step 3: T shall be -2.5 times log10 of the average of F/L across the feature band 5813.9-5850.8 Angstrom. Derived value -0.137 mag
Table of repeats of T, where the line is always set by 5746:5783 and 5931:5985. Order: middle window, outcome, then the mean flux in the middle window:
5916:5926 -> 0.04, 3.88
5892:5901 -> 0.25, 3.2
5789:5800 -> 0.01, 4.04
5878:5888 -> 0.12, 3.61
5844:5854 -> 0.01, 4.03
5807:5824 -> -0.04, 4.21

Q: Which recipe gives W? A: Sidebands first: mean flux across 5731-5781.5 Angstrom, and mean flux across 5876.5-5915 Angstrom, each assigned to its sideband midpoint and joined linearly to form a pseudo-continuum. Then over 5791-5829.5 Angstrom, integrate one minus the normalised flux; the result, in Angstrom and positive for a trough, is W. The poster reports -2.7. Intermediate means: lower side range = 4.15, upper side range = 3.54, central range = 4.18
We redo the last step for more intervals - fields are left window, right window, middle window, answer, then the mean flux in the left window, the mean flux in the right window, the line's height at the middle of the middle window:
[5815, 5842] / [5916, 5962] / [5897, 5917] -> 1.6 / 4.2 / 3.97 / 4.04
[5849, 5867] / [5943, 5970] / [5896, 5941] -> 1.6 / 3.96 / 3.99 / 3.98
